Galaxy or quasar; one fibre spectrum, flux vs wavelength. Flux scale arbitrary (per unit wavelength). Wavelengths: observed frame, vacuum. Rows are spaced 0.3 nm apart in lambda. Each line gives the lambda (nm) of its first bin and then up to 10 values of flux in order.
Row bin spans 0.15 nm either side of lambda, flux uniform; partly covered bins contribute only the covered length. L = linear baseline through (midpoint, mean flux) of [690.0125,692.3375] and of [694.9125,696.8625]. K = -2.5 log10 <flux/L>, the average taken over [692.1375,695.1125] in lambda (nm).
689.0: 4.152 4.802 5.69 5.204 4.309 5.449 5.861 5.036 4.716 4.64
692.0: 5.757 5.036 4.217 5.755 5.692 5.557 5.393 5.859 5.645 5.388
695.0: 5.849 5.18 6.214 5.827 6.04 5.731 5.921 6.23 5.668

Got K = 0.01 mag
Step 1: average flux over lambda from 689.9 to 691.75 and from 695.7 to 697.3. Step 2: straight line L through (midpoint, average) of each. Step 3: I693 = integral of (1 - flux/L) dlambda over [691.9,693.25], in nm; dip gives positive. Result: 0.02 nm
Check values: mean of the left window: 5.04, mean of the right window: 5.95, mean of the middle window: 5.24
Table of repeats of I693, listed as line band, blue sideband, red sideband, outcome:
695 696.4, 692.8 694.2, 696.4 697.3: 0.008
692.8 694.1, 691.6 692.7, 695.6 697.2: -0.089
